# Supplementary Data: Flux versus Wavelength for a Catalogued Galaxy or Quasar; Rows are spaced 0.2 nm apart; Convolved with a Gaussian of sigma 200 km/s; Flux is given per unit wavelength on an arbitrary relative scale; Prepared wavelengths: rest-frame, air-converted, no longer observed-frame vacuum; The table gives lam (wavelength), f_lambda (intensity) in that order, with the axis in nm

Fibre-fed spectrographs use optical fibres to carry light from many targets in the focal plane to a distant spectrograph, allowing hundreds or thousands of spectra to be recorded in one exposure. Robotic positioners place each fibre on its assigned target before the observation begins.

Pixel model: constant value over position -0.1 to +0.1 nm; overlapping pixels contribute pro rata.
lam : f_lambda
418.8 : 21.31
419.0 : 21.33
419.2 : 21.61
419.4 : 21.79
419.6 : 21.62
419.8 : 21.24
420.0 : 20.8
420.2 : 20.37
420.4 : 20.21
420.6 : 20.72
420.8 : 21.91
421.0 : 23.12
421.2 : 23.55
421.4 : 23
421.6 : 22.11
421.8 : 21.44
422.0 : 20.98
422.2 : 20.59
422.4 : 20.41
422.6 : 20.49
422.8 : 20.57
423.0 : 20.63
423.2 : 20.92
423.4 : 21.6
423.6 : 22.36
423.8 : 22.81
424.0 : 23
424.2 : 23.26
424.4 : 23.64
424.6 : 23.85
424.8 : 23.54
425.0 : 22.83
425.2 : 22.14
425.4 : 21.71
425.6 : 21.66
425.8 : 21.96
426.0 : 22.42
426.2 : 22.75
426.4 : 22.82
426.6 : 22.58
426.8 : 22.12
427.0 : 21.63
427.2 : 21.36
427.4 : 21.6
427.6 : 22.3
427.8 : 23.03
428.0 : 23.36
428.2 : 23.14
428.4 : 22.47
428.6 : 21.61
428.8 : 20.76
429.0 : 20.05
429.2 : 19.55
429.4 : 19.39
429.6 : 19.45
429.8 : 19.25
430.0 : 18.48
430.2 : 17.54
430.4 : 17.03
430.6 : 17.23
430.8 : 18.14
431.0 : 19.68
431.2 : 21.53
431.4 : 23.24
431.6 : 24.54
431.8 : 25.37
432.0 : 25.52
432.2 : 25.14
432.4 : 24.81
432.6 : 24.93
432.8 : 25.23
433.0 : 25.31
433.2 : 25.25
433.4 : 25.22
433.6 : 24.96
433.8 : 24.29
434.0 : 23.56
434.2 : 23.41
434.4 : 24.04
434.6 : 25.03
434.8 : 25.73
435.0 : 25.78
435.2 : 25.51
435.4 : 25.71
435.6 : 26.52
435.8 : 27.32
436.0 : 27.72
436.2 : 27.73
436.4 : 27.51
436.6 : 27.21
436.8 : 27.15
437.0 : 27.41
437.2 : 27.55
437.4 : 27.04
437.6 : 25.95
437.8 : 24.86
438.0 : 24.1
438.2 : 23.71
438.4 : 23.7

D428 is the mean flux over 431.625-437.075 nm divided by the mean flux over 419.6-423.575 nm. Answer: 1.20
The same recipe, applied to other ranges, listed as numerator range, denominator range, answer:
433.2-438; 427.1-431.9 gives 1.24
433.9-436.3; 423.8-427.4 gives 1.14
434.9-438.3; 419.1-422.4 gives 1.23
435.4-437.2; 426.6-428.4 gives 1.22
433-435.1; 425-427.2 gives 1.12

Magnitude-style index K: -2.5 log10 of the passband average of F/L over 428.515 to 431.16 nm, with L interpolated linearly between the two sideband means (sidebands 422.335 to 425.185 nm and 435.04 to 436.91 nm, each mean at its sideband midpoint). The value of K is 0.269 mag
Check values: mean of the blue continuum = 22.2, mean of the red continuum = 26.9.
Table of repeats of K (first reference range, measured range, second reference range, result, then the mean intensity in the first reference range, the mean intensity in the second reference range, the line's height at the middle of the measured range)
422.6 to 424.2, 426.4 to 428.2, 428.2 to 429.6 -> -0.07 mag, 21.7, 20.7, 21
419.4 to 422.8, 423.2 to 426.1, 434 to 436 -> -0.01 mag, 21.4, 25.5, 22.4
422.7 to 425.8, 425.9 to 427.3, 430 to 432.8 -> 0.00 mag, 22.3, 21.9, 22.2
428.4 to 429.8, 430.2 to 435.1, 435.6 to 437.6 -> 0.01 mag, 20.2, 27.3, 23.6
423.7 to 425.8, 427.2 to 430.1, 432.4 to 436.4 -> 0.14 mag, 22.8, 25.5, 23.9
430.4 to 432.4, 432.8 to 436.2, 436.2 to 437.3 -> -0.01 mag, 22.1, 27.4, 25.2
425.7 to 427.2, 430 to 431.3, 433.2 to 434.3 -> 0.26 mag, 22.3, 24.4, 23.5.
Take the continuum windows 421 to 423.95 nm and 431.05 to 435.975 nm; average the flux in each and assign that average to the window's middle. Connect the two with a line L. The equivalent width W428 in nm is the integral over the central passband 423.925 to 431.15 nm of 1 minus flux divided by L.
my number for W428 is 0.55 nm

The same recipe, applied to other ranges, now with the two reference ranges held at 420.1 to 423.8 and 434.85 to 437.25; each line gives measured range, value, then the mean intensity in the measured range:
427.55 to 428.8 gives 0.07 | 22.5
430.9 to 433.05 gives 0.10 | 24.1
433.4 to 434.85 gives 0.09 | 24.4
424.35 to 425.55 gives -0.02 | 22.9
